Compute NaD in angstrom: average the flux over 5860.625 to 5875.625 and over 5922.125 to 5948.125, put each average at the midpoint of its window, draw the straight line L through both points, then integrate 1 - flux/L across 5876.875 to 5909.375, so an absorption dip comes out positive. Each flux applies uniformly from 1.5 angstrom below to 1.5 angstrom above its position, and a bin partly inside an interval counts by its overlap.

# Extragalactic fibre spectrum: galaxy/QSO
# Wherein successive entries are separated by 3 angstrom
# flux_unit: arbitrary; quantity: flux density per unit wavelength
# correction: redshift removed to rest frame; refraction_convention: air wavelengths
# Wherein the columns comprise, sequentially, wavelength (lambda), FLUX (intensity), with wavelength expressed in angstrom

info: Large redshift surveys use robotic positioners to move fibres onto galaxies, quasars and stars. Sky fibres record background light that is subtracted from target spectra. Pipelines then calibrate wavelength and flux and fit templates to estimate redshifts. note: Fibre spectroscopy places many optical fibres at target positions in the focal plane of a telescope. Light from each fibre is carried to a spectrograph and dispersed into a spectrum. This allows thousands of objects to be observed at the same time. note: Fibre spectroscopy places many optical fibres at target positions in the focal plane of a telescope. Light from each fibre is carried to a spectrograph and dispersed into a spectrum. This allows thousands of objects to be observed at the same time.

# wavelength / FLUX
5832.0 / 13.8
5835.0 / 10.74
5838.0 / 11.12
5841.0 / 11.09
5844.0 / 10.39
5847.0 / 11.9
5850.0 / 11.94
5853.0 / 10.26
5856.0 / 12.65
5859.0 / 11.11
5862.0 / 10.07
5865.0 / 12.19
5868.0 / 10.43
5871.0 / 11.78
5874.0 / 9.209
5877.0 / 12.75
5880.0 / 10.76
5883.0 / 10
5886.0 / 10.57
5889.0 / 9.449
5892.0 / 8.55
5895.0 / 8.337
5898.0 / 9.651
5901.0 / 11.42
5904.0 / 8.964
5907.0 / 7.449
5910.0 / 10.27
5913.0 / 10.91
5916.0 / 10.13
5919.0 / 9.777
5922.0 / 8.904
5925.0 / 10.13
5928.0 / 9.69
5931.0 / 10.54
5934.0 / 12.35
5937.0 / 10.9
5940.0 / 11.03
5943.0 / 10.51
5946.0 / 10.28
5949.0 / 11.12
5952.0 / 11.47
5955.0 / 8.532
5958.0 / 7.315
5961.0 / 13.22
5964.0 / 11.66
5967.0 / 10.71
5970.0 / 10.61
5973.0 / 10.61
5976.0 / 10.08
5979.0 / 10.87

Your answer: 3.0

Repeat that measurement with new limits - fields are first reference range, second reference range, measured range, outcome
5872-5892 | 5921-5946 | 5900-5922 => 1.5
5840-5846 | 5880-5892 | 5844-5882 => -3.0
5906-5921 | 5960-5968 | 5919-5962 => 1.9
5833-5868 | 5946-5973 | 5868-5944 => 5.0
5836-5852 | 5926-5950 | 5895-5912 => 2.3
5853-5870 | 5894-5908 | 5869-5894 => -0.3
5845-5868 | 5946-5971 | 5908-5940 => 1.4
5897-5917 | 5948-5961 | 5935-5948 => -1.1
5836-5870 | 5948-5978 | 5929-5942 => -0.5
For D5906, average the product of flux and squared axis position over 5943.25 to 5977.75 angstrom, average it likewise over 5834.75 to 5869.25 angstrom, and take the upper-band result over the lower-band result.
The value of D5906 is 0.98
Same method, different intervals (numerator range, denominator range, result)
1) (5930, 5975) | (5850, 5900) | 1.04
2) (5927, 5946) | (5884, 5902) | 1.14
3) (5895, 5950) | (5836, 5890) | 0.94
